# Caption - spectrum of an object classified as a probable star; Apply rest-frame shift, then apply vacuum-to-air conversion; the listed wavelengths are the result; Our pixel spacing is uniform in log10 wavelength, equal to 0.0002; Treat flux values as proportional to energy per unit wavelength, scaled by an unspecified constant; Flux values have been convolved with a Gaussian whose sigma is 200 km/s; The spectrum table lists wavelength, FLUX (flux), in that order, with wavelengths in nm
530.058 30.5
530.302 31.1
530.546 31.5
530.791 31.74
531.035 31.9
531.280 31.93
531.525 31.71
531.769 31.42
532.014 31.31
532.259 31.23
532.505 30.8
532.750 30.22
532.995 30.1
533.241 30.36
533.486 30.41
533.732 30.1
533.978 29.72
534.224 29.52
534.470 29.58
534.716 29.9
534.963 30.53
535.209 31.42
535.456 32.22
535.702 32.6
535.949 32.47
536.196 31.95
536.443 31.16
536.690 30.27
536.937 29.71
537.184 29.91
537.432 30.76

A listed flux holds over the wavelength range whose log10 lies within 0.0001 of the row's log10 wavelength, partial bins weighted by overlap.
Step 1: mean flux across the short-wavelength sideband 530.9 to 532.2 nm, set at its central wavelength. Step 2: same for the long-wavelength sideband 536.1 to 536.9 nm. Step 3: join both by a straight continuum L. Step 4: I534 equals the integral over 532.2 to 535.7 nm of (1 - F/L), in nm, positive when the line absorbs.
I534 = 0.09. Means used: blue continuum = 31.6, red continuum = 31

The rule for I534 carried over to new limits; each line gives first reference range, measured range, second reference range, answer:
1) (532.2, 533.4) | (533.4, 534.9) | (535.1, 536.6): 0.06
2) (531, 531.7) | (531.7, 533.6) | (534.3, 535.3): 0.03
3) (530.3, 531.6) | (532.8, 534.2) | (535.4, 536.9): 0.07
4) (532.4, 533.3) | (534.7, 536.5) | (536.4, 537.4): -0.08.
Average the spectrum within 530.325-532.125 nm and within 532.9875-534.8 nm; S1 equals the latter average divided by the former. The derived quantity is 0.95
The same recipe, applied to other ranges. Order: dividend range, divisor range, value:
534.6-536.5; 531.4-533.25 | 1.02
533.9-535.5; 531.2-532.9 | 0.97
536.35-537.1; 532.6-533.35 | 1.00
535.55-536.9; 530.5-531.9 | 1.00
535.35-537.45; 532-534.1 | 1.03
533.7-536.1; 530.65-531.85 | 0.97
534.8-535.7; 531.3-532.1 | 1.00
